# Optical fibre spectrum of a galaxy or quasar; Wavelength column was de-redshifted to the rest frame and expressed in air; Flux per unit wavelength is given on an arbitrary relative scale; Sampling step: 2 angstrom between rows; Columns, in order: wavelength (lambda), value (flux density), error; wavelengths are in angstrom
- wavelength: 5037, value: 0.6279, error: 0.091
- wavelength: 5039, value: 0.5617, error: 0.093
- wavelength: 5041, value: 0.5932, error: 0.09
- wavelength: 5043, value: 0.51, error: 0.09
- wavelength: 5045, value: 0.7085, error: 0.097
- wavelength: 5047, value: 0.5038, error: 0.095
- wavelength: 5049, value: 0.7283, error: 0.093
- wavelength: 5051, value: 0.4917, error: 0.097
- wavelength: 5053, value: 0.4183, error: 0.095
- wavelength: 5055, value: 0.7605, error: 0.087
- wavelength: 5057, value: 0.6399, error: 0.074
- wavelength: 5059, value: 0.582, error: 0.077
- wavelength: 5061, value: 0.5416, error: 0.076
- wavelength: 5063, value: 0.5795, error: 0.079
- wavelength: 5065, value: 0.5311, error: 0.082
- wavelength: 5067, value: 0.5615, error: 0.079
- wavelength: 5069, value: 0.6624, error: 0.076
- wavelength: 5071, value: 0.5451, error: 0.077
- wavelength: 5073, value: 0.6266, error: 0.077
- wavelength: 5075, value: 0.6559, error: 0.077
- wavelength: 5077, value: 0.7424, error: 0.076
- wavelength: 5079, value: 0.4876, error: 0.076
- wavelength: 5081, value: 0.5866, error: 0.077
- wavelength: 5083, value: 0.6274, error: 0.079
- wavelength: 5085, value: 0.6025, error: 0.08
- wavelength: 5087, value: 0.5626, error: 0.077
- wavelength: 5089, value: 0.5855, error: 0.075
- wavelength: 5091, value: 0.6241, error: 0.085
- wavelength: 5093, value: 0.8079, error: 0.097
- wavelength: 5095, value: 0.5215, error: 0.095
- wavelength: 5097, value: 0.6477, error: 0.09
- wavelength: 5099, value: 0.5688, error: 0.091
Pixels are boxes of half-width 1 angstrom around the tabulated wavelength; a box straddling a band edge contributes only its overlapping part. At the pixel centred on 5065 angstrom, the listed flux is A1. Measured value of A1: 0.5311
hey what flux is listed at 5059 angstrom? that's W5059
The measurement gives 0.582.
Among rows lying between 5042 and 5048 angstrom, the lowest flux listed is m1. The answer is 0.5038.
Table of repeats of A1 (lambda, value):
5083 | 0.6274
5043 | 0.51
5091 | 0.6241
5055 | 0.7605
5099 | 0.5688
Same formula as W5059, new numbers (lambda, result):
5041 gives 0.5932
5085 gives 0.6025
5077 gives 0.7424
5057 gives 0.6399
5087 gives 0.5626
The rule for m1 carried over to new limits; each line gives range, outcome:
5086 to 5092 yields 0.5626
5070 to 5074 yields 0.5451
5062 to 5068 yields 0.5311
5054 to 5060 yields 0.582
